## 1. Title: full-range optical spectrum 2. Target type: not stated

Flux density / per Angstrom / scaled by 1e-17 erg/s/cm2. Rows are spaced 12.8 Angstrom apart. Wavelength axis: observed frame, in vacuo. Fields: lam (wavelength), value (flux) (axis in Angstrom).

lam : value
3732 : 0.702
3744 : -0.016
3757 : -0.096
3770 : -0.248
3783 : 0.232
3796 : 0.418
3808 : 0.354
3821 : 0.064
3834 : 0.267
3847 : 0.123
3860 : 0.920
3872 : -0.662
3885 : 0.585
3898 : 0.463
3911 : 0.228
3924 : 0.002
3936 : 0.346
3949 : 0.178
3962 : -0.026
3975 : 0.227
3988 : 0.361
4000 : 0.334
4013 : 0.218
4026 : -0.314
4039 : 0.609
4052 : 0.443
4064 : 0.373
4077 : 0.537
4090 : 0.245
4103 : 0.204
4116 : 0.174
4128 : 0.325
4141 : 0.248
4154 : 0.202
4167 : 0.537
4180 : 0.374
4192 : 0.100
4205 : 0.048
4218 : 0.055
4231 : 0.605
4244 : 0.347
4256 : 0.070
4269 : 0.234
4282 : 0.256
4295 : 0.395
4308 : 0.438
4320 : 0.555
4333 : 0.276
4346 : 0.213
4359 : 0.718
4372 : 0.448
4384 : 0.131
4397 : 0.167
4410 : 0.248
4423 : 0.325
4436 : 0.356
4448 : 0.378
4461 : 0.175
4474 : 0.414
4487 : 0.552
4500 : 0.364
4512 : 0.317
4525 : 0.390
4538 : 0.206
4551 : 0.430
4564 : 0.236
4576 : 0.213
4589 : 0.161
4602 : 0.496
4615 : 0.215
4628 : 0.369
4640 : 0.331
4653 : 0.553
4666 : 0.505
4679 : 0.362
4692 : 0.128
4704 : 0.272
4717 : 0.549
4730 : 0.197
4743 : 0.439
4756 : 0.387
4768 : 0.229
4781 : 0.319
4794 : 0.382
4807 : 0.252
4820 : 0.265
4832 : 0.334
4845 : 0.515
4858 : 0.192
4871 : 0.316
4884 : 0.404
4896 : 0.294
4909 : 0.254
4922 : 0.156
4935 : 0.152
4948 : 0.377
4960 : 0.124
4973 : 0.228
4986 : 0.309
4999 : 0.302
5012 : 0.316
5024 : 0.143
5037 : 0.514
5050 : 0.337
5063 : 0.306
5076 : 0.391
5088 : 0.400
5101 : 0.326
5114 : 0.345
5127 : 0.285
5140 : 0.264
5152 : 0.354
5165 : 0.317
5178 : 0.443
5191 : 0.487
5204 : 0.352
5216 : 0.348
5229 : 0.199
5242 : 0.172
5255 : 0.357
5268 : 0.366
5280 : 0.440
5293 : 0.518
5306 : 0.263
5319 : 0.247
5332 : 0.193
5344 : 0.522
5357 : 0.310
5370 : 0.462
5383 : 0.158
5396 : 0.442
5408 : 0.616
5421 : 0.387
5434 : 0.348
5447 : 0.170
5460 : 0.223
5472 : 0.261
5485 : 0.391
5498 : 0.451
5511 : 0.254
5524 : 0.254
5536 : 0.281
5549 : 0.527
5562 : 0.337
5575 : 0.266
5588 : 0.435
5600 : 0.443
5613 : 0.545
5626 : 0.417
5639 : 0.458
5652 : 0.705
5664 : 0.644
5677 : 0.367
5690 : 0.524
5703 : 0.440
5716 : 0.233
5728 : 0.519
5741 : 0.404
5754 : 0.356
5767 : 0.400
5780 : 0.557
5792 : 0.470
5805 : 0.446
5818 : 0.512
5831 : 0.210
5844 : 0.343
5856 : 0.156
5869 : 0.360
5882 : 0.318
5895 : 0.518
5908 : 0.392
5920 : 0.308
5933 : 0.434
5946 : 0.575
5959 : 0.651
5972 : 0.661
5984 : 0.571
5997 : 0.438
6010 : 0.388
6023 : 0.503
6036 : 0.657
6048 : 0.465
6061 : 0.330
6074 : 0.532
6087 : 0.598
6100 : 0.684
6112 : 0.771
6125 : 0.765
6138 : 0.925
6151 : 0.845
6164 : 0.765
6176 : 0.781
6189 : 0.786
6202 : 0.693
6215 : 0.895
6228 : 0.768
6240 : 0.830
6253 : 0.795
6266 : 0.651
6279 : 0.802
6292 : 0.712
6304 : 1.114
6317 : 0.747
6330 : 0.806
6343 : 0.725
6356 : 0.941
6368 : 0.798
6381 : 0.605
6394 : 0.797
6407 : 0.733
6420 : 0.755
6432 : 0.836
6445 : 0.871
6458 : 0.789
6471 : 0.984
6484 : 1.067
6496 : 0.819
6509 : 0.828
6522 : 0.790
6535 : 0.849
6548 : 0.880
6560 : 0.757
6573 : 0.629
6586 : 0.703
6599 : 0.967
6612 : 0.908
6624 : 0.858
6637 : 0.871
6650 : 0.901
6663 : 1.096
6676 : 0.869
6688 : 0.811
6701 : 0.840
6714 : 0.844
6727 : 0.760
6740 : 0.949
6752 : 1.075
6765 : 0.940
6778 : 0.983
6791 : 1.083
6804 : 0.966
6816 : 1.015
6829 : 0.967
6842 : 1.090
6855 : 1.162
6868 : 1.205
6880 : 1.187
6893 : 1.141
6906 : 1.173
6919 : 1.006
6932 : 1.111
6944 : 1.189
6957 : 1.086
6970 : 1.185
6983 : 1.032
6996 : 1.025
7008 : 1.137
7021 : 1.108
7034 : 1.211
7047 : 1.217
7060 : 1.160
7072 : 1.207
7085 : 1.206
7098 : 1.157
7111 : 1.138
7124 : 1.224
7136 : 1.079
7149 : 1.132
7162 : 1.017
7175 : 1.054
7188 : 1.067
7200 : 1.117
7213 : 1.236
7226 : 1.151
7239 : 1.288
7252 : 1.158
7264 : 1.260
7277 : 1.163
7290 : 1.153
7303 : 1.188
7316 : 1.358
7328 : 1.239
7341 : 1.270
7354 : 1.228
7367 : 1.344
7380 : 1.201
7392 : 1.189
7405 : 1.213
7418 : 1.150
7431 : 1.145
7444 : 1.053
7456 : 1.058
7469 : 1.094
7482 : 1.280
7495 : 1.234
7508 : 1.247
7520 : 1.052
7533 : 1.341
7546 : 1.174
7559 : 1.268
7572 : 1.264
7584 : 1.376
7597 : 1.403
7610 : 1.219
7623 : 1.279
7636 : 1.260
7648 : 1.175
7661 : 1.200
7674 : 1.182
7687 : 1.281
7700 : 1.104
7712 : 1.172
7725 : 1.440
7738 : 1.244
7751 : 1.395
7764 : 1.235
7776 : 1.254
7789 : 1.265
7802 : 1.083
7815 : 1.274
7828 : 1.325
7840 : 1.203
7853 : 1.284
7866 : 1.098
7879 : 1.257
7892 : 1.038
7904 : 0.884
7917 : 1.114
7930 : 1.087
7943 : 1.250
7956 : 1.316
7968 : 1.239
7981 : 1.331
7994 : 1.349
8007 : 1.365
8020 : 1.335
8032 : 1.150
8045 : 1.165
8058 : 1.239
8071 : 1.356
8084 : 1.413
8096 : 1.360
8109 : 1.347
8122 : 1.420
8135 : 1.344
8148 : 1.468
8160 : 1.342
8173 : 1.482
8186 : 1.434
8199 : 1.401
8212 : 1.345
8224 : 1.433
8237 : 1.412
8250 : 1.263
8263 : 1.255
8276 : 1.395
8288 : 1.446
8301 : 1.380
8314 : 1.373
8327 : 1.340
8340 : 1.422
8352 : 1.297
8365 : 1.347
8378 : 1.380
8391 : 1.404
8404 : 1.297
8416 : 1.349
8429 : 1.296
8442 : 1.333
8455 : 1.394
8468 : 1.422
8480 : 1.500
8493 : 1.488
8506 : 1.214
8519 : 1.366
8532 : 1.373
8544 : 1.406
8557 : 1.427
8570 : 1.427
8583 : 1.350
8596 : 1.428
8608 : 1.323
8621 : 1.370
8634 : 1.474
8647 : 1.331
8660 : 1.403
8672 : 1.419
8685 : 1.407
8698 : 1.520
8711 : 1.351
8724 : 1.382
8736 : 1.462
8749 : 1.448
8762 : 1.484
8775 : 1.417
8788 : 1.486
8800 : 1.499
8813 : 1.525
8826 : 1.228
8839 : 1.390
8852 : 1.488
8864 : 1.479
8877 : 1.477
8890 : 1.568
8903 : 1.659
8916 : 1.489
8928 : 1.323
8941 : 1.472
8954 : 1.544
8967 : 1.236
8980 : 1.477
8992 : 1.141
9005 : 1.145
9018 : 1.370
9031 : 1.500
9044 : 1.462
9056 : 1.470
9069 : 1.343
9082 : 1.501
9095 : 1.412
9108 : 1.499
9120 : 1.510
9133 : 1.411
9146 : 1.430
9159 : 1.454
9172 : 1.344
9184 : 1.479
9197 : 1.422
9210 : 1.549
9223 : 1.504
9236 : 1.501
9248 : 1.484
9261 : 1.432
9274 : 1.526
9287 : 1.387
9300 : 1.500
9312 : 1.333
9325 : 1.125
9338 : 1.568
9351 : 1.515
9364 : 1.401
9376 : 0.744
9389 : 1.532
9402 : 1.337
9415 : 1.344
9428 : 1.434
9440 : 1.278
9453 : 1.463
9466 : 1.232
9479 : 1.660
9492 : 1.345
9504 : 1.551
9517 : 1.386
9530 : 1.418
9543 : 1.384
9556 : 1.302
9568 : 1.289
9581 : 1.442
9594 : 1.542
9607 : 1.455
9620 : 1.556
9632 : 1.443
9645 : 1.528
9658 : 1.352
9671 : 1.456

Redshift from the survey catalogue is 0.527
